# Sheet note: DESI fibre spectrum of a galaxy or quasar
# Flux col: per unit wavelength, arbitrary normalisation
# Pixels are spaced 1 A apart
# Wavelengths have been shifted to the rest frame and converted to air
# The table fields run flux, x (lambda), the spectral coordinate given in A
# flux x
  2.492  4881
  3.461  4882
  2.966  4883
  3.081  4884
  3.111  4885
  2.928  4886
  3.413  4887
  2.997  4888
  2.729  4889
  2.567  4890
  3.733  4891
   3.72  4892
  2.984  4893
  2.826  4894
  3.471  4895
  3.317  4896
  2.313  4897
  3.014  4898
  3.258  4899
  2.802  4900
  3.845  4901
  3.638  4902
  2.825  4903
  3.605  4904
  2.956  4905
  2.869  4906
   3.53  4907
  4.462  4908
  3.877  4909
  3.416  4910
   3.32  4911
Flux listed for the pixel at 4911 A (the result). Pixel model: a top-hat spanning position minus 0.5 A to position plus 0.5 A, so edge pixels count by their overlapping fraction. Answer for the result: 3.32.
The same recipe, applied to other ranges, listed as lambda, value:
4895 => 3.471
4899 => 3.258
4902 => 3.638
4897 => 2.313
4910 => 3.416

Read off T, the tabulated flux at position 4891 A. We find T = 3.733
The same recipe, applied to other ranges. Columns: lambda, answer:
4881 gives 2.492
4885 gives 3.111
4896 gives 3.317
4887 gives 3.413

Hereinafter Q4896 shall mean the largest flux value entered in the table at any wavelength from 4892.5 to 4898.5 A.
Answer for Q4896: 3.471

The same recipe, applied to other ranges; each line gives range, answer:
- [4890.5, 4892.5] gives 3.733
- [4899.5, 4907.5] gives 3.845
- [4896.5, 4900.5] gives 3.258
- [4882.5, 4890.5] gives 3.413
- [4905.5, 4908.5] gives 4.462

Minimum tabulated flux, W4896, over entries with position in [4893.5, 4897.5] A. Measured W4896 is 2.313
